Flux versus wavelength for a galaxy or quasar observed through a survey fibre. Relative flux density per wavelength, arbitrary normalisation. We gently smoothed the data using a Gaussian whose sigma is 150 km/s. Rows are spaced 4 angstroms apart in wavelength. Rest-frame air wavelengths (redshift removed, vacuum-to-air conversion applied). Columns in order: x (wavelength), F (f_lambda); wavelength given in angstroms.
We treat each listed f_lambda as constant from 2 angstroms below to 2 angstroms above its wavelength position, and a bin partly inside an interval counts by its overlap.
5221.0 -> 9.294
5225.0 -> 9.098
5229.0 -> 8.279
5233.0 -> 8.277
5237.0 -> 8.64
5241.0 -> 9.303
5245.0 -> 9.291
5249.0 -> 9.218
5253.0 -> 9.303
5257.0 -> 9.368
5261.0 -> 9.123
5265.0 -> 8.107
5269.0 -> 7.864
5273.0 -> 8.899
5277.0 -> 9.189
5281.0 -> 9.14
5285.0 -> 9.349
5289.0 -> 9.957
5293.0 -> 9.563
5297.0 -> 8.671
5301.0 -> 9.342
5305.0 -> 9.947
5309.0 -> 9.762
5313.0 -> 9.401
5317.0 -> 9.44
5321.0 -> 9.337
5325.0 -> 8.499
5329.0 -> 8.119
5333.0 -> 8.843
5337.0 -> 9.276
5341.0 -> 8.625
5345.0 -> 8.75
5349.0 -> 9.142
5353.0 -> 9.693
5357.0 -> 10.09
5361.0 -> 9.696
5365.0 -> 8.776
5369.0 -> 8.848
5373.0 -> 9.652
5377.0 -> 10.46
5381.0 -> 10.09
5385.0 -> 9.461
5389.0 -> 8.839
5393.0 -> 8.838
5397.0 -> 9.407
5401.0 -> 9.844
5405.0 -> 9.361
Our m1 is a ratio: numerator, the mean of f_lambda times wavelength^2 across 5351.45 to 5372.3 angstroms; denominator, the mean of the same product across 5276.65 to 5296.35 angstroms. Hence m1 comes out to 1.03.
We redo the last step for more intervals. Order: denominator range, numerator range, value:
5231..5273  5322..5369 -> 1.06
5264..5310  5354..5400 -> 1.07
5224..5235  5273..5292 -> 1.12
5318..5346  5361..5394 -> 1.09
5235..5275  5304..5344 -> 1.05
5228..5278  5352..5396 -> 1.12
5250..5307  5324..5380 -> 1.04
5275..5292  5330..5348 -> 0.96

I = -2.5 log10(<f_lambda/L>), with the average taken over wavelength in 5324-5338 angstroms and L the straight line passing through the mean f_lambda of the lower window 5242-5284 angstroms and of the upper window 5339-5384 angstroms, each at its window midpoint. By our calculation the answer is 0.08 mag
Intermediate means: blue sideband 8.97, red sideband 9.44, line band 8.66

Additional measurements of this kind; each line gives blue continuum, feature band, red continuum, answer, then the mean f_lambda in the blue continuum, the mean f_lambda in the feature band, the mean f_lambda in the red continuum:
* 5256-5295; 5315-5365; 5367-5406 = 0.022 mag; 9.05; 9.11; 9.48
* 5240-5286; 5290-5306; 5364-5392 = -0.029 mag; 9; 9.38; 9.45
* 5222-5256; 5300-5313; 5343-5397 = -0.055 mag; 8.95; 9.67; 9.41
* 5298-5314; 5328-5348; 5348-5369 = 0.085 mag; 9.57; 8.77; 9.44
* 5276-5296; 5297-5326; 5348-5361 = 0.017 mag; 9.41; 9.37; 9.69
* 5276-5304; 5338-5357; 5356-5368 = 0.027 mag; 9.34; 9.17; 9.42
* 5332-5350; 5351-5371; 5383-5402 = -0.044 mag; 8.92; 9.42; 9.25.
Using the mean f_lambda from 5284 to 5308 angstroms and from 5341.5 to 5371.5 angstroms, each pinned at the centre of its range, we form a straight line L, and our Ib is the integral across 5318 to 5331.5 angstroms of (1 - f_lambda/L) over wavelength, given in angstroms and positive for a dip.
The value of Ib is 0.95 angstroms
